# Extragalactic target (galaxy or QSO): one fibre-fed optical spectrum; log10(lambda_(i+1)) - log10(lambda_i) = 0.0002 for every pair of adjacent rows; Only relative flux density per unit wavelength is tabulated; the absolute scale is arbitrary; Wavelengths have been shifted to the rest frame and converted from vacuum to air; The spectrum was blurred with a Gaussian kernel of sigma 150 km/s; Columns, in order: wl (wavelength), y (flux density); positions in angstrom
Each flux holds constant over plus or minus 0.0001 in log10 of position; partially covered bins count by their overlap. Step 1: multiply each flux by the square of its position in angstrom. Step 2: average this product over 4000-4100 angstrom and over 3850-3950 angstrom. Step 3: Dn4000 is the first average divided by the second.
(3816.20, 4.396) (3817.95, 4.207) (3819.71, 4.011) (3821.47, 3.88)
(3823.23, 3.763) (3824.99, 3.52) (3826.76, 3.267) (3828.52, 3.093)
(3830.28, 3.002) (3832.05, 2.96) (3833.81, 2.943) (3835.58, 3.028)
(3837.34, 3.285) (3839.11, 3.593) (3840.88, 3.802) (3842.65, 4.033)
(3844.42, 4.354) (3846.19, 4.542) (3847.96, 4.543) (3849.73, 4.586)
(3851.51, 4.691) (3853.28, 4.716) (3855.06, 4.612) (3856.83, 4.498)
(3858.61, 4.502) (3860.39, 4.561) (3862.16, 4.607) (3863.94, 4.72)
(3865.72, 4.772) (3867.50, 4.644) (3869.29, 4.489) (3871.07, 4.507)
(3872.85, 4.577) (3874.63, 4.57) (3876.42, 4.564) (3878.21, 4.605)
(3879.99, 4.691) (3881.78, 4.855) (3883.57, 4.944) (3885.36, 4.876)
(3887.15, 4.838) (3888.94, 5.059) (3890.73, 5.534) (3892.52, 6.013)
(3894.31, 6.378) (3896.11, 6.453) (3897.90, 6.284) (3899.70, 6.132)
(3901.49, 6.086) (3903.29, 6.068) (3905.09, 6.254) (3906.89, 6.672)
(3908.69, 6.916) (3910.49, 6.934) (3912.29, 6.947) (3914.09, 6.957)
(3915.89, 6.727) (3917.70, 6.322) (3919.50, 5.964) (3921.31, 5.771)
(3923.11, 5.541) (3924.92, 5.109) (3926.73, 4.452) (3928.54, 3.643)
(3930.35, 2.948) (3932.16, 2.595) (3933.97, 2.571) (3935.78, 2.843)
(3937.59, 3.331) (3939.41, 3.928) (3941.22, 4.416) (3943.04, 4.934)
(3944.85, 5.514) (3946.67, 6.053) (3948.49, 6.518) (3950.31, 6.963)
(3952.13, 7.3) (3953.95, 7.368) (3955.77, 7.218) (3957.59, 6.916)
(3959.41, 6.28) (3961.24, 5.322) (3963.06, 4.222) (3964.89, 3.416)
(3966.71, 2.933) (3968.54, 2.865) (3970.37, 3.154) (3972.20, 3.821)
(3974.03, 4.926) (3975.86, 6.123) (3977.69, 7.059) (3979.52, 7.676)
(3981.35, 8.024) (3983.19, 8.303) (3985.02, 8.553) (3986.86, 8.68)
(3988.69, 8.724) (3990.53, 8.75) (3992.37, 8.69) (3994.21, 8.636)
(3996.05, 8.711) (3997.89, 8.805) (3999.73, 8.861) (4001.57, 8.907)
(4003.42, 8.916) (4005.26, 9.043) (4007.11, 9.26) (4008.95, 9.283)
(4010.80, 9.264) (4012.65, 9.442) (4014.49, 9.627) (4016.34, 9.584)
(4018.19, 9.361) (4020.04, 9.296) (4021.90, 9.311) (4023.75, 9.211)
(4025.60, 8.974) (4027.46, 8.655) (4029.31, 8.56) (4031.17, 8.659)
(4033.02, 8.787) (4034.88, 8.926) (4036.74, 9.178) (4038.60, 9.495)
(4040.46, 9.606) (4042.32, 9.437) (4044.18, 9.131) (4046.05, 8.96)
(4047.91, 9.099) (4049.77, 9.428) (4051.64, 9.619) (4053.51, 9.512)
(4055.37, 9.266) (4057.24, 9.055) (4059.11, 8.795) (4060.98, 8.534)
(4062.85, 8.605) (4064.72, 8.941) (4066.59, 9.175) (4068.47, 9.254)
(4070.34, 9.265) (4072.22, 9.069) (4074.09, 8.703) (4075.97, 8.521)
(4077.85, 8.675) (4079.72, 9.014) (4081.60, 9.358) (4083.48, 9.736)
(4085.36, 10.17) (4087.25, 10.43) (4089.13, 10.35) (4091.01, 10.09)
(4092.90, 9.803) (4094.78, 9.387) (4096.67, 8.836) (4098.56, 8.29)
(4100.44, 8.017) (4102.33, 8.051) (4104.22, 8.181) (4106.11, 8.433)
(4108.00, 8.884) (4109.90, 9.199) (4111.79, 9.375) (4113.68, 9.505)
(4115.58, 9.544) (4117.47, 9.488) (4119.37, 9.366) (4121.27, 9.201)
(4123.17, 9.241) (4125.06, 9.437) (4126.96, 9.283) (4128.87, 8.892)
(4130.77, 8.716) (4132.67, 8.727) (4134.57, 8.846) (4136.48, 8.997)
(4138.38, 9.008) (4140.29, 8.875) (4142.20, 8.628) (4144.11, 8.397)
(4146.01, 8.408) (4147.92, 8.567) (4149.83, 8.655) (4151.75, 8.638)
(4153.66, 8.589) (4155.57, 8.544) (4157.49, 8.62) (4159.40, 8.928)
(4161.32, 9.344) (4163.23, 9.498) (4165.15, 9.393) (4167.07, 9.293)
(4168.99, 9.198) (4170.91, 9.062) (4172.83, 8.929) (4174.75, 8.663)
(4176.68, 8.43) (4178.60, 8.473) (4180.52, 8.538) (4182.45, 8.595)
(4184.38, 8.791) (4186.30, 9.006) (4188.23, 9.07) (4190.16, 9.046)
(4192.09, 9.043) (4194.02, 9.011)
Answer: 1.9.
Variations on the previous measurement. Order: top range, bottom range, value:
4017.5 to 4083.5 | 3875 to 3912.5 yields 1.71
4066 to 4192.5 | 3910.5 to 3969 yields 1.92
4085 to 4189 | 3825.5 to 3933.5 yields 2.09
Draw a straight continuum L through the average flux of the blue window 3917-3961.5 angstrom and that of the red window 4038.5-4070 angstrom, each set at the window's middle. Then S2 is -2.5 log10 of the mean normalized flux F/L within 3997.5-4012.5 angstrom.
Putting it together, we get -0.21 mag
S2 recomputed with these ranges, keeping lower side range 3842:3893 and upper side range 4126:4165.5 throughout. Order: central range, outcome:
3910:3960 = 0.06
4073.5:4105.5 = -0.15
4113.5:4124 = -0.12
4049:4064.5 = -0.21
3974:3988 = -0.19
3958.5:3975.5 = 0.43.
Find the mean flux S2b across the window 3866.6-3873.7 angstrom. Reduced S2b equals 4.55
